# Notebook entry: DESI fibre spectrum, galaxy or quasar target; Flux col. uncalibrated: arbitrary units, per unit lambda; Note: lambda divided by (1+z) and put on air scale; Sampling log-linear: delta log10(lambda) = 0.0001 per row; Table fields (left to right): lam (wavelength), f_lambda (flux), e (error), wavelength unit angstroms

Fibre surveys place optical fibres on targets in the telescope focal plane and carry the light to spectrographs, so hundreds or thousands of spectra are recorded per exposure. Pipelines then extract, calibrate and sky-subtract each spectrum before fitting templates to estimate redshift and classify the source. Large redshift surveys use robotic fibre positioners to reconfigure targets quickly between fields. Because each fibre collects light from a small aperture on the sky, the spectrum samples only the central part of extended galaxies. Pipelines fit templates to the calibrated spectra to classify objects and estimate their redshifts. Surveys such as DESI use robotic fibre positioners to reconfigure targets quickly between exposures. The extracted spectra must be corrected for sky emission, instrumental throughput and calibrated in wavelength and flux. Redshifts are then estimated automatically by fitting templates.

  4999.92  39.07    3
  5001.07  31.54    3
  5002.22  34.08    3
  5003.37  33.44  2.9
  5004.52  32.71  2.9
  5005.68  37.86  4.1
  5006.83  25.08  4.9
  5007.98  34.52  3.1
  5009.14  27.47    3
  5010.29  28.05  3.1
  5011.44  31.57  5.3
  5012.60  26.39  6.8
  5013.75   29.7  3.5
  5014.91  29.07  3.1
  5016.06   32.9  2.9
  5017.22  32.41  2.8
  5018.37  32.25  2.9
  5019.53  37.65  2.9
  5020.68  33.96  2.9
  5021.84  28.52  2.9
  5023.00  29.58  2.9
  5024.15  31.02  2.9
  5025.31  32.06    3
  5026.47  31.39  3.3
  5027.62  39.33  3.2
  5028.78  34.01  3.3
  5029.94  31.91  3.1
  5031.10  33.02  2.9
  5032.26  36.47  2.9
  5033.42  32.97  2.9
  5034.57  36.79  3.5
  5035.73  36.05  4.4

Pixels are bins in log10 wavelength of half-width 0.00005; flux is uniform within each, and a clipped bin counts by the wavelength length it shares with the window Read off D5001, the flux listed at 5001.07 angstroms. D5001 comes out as 31.54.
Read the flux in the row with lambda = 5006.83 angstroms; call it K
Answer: 25.08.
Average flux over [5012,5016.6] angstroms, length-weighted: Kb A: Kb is 29.5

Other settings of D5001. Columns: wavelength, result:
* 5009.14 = 27.47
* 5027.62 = 39.33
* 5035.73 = 36.05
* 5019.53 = 37.65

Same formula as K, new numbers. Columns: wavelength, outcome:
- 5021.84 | 28.52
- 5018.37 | 32.25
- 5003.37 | 33.44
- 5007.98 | 34.52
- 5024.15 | 31.02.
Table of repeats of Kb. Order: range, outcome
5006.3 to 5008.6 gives 29.8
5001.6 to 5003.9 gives 33.8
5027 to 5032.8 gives 34.9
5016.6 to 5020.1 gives 34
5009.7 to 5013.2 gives 28.7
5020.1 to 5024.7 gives 30.8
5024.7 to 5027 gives 31.6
